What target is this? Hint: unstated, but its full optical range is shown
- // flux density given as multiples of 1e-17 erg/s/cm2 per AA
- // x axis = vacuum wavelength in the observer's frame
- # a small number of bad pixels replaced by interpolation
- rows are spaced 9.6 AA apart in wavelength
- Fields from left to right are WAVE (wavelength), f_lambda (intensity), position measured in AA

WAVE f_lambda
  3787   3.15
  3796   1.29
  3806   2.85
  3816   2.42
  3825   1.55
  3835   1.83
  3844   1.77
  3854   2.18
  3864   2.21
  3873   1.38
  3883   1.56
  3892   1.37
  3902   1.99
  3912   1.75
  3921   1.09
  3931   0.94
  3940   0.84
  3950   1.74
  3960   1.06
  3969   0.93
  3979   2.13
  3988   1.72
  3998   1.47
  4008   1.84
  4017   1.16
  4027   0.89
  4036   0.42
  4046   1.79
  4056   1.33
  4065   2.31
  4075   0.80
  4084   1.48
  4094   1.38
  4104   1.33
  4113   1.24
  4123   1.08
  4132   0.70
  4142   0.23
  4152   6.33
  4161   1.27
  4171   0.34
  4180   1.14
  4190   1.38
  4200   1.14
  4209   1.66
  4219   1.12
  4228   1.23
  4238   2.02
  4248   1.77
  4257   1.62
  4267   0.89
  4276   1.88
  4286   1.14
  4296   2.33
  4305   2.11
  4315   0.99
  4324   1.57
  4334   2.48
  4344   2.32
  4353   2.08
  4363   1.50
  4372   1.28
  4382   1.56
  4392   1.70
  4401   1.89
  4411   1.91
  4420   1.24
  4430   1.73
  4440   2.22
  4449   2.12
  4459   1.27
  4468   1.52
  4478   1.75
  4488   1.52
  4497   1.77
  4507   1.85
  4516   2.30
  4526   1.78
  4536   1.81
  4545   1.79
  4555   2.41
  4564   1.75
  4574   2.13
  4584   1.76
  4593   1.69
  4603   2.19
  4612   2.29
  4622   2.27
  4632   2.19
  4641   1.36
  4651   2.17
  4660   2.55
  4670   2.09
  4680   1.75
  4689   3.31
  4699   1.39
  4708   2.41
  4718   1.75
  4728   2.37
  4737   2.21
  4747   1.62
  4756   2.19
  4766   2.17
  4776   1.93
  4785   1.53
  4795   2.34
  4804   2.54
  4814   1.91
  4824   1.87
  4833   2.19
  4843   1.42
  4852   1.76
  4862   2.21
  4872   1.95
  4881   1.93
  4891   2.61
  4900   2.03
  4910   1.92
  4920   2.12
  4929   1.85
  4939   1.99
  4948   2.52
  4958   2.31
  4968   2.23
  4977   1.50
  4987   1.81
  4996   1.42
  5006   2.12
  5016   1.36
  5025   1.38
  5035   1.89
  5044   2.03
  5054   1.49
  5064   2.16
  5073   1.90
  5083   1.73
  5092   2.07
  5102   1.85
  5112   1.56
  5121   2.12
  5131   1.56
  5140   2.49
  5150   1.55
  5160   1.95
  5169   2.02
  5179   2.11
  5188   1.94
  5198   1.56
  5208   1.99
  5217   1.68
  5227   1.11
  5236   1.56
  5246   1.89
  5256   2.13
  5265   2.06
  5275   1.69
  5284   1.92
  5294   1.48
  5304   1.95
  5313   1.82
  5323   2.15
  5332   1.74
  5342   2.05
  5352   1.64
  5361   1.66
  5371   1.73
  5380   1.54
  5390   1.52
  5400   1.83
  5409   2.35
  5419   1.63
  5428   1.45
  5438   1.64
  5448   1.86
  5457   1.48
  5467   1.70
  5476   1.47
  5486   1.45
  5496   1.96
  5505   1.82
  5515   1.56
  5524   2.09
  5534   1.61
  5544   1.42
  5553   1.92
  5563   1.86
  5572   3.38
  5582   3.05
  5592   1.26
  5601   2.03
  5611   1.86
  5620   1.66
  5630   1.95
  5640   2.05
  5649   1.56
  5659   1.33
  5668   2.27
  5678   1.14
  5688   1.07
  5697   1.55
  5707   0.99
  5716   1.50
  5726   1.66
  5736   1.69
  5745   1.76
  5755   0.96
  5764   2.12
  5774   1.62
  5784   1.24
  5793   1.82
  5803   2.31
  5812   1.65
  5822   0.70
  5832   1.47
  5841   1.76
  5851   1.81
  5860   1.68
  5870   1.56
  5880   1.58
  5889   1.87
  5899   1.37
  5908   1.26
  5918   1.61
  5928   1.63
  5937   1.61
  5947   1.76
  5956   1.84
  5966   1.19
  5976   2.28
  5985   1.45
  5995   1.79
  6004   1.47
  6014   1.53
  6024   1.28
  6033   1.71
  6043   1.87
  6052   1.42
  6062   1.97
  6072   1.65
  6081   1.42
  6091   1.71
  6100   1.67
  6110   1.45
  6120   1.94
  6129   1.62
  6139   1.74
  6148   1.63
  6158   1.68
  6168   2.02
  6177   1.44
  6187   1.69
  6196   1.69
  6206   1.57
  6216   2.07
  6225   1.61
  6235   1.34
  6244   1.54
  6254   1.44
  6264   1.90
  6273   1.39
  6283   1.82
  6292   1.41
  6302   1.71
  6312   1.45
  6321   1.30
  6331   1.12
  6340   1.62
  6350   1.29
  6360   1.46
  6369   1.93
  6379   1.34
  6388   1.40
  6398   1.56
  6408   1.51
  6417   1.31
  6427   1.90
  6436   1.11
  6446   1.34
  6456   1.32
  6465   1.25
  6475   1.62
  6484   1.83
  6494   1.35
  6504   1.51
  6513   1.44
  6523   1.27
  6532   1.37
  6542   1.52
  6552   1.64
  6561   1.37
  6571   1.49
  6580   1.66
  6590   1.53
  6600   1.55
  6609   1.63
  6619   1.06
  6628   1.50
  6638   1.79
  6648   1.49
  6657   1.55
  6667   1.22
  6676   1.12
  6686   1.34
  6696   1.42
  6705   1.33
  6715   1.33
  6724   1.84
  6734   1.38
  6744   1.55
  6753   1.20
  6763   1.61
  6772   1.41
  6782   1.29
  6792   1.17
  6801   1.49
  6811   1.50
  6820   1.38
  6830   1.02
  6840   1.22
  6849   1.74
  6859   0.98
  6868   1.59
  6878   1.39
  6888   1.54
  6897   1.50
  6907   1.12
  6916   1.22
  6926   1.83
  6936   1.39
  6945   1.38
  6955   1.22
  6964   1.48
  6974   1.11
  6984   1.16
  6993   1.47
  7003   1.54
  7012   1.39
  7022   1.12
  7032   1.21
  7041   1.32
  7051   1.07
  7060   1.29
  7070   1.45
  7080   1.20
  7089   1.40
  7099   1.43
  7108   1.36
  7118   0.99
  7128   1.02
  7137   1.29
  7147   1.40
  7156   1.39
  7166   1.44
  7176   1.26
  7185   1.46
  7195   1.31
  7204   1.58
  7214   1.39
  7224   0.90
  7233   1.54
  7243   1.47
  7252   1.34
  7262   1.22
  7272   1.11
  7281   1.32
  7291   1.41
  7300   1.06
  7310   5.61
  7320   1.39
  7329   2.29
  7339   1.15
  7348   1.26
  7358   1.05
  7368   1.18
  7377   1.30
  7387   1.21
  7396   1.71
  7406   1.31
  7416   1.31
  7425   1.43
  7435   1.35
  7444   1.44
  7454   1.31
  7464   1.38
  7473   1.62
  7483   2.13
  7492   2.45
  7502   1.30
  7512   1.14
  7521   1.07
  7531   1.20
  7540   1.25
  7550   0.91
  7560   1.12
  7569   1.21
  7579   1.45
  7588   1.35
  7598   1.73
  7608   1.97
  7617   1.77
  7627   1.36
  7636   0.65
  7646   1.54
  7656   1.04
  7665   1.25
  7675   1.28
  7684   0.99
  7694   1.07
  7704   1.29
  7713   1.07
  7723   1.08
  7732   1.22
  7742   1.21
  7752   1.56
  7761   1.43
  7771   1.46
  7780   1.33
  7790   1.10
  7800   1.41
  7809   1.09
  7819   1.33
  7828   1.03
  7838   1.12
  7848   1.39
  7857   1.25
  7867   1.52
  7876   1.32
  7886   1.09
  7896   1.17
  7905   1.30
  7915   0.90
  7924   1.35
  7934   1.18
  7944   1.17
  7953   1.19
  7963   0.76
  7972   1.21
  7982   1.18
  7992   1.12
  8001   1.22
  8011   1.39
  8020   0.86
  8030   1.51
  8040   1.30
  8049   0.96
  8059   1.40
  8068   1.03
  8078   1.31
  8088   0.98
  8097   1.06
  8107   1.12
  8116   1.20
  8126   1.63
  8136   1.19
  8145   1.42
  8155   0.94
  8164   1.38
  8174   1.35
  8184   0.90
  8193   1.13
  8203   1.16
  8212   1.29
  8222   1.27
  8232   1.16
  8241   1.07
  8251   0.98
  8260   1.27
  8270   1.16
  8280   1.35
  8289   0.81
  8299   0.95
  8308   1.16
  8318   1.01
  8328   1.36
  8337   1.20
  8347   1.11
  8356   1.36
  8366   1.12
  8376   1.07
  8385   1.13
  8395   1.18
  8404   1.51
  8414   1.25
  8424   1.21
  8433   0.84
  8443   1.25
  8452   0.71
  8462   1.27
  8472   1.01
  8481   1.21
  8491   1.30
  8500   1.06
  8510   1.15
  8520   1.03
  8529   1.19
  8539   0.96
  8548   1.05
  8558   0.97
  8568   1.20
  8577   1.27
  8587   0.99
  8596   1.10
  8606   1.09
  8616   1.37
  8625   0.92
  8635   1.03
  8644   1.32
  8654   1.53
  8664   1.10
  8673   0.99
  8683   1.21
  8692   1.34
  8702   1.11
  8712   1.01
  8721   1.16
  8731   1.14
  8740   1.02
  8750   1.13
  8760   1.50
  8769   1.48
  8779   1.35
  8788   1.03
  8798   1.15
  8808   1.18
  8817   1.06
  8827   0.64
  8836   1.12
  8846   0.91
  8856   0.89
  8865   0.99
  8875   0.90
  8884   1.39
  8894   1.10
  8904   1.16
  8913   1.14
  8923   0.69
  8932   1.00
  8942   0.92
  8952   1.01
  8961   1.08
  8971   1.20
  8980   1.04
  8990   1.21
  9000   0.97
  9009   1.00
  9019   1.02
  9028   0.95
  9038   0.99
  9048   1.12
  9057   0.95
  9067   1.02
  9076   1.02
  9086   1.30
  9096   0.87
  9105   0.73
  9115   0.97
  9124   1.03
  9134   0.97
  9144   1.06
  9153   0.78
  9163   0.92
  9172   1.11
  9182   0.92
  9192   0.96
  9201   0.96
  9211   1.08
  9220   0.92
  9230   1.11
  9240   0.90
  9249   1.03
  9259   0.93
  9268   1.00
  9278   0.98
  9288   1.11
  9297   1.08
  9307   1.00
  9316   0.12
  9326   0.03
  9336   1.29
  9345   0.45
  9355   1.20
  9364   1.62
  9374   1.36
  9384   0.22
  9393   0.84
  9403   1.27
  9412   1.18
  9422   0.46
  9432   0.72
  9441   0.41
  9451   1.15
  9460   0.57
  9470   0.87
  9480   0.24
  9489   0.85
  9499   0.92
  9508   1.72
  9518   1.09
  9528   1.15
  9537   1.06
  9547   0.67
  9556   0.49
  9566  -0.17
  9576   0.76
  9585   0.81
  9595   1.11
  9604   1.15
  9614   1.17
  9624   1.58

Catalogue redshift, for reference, 0.11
